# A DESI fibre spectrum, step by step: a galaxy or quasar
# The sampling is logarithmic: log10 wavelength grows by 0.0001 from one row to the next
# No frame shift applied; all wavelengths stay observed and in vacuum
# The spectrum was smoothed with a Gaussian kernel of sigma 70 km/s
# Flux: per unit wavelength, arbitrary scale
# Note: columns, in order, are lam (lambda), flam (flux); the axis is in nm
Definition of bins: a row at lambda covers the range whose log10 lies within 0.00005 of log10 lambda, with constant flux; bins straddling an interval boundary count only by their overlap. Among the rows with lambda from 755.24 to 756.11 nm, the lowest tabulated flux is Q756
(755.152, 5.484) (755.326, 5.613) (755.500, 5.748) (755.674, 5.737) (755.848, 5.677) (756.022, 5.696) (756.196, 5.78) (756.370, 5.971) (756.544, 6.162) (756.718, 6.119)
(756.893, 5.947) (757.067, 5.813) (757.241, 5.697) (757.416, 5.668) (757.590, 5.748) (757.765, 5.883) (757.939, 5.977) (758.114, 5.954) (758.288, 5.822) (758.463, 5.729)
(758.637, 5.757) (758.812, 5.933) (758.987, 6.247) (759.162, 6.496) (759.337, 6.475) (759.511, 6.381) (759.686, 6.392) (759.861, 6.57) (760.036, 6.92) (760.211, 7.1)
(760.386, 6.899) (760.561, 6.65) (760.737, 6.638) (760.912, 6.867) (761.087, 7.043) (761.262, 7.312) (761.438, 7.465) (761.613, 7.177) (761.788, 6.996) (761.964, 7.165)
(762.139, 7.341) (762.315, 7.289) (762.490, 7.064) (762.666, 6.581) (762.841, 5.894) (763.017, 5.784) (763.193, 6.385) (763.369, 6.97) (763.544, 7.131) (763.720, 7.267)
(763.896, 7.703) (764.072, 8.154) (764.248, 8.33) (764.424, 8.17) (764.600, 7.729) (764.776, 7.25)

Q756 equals 5.613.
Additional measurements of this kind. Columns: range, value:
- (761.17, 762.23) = 6.996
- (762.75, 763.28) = 5.784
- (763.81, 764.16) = 7.703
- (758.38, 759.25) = 5.729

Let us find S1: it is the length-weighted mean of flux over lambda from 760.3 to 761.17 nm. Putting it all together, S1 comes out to 6.82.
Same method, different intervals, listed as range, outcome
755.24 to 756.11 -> 5.7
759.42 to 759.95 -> 6.46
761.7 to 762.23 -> 7.17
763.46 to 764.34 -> 7.72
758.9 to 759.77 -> 6.4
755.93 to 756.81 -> 5.94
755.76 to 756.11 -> 5.69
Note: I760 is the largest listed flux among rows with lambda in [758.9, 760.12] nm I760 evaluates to 6.92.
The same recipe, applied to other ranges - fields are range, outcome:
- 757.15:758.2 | 5.977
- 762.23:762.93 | 7.289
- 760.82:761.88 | 7.465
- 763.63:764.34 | 8.33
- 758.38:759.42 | 6.496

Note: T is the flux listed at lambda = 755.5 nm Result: 5.748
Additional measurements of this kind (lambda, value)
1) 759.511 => 6.381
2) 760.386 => 6.899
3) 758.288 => 5.822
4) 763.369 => 6.97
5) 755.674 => 5.737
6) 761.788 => 6.996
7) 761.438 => 7.465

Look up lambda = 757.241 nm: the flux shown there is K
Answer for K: 5.697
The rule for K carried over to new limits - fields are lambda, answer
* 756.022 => 5.696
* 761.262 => 7.312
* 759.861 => 6.57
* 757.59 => 5.748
